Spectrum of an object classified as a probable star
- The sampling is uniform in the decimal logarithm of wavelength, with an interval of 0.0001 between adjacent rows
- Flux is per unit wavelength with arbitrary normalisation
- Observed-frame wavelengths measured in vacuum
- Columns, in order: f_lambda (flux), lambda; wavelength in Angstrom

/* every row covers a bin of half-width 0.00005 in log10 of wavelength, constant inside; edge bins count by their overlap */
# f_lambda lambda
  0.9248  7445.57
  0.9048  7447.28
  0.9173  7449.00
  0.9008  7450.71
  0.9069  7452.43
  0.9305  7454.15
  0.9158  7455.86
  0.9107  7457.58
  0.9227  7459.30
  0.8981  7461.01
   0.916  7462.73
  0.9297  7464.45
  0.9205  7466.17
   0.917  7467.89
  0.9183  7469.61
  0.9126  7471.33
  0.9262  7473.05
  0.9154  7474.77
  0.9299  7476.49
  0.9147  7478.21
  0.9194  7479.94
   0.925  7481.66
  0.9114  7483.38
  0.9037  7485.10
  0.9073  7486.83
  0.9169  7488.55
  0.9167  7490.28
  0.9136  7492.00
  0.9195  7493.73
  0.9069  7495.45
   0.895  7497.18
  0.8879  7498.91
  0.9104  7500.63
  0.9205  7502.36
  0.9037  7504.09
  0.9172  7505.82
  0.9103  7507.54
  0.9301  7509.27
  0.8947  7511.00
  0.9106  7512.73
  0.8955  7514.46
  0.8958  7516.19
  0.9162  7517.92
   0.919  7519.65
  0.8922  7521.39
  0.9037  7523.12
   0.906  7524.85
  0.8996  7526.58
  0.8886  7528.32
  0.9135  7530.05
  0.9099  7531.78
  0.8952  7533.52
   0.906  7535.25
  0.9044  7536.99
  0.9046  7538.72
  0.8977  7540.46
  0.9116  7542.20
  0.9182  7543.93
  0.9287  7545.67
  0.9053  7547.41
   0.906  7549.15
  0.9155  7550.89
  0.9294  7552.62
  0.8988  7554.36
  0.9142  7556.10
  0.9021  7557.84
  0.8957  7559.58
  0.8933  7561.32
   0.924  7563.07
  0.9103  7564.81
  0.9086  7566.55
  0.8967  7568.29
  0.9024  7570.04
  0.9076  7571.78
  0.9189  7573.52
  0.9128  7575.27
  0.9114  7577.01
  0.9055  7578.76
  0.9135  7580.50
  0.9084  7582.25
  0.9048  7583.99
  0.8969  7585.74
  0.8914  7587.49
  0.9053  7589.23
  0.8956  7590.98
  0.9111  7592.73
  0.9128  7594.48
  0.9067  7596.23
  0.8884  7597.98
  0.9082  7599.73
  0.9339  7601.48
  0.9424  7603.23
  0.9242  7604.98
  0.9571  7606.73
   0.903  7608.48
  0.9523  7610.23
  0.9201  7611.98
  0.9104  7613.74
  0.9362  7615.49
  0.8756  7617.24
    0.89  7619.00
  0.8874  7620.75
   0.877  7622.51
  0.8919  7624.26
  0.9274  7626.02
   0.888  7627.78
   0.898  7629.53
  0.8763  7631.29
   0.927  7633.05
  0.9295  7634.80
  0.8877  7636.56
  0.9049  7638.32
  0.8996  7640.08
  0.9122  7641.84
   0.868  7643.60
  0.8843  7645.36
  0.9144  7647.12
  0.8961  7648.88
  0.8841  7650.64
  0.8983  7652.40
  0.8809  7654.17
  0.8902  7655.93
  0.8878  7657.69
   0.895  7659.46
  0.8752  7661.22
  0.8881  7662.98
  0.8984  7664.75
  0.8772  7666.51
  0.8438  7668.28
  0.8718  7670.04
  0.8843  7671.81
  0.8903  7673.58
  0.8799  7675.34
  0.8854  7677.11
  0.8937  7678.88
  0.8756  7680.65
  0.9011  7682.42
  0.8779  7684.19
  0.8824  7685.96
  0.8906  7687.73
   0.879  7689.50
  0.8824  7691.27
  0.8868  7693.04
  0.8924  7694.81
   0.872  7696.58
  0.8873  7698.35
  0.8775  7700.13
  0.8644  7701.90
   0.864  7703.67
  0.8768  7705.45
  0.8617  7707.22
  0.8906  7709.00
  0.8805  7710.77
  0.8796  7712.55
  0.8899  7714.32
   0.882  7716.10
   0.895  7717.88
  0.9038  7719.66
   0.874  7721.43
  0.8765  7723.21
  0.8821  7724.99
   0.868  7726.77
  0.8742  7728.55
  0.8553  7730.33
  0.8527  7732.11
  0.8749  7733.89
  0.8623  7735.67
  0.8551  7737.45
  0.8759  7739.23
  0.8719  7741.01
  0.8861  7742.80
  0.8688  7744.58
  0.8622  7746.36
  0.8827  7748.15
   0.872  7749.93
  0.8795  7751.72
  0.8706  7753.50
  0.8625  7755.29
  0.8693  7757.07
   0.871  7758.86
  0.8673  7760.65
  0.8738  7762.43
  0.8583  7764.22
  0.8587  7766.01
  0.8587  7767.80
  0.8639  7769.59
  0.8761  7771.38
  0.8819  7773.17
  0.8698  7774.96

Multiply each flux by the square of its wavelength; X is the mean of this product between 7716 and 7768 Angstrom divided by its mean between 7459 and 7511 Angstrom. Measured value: 1.0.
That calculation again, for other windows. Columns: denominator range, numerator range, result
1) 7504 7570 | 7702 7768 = 1.01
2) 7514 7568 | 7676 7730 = 1.01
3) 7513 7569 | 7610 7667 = 1.02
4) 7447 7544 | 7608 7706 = 1.02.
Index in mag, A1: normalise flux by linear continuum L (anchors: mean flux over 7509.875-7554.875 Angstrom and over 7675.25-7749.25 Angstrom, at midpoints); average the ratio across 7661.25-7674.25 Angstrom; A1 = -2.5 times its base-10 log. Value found 0.01 mag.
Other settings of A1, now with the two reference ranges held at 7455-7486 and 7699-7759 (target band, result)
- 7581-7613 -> -0.022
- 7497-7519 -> 0.004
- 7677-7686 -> -0.005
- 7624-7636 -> -0.018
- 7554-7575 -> -0.006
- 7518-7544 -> 0.003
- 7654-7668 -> 0.000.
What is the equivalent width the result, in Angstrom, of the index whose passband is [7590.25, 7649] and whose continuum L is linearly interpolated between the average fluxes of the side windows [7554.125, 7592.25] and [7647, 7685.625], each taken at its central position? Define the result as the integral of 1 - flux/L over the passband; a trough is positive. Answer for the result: -0.8 Angstrom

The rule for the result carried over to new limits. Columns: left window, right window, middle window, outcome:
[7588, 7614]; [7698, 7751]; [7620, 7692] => 0.71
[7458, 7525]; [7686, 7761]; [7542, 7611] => -1.00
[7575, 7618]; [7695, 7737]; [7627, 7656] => 0.09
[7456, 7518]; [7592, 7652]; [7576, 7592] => 0.08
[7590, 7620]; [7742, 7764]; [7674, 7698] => 0.19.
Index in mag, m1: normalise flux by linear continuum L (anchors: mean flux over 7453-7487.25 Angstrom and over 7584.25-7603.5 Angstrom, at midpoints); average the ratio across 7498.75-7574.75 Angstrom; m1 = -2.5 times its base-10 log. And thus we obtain 0.01 mag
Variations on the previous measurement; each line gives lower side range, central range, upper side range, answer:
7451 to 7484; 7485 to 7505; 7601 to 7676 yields 0.01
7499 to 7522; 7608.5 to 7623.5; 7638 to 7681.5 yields -0.02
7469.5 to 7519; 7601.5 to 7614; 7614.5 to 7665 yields -0.04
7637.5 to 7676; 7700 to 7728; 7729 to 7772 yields 0.00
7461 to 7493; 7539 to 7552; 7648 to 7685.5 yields -0.01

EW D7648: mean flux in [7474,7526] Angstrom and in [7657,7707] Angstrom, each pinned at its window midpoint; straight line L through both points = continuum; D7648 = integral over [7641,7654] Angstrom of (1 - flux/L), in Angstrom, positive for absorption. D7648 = -0.09 Angstrom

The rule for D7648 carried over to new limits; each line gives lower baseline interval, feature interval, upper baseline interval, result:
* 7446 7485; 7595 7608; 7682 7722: -0.37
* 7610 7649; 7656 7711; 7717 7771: 0.37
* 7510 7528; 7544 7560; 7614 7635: -0.17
